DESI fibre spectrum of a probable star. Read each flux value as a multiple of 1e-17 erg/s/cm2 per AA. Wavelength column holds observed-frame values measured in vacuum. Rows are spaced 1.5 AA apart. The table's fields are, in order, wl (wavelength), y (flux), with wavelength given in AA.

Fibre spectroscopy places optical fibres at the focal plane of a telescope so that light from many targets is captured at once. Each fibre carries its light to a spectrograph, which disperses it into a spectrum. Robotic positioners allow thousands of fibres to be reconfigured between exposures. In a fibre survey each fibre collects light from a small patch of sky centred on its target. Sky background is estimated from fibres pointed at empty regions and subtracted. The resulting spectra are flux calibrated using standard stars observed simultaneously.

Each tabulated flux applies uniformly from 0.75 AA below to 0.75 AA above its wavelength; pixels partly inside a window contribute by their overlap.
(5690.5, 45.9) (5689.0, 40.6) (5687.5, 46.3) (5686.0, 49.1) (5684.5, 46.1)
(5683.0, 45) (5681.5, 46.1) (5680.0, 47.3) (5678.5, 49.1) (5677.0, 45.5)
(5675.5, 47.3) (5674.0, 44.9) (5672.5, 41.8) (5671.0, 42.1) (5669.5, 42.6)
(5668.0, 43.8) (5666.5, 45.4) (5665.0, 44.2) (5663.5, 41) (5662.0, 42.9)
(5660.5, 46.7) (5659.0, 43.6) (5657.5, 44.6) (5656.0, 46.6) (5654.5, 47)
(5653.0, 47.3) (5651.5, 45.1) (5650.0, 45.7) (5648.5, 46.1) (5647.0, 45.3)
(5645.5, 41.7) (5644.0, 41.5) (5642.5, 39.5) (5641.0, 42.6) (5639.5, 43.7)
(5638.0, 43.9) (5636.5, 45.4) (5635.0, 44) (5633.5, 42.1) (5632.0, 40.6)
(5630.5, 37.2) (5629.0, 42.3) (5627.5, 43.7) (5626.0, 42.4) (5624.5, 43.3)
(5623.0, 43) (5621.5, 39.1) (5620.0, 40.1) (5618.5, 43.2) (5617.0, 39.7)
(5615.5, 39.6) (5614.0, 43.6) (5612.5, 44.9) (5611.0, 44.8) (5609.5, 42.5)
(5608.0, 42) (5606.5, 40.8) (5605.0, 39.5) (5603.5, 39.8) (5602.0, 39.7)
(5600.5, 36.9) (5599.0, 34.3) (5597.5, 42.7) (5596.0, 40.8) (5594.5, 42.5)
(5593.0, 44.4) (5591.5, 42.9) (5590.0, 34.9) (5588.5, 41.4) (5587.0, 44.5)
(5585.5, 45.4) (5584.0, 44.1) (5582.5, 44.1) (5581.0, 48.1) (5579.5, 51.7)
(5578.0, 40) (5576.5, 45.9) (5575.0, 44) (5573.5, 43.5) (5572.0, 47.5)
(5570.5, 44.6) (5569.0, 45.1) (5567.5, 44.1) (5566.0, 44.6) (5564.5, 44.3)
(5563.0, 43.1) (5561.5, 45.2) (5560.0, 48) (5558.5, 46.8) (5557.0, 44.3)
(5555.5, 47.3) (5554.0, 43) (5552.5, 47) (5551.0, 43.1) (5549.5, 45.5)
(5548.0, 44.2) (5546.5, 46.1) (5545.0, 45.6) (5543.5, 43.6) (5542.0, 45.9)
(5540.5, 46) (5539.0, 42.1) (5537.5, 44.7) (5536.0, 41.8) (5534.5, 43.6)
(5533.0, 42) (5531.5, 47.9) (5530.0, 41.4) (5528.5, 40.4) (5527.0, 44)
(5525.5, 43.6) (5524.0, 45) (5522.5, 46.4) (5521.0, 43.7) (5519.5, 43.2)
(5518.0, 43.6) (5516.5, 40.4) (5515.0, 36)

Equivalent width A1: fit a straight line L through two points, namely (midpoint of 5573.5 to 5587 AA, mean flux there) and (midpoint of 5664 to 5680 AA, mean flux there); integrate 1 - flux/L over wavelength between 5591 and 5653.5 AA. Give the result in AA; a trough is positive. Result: 4.01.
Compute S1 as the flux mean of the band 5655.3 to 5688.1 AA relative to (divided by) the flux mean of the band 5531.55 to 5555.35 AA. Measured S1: 1.01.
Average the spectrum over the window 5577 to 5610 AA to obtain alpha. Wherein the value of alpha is 42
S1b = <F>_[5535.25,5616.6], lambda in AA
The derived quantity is 43.6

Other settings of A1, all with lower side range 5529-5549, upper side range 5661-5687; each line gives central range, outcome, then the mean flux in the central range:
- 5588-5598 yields 0.7 AA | 41.3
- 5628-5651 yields 1.0 AA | 42.8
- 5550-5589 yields -0.6 AA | 45.1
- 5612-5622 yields 0.7 AA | 41.4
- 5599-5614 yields 1.2 AA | 41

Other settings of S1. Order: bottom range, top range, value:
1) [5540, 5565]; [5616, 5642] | 0.93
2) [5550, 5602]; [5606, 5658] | 0.98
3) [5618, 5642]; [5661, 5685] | 1.06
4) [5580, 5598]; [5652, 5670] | 1.04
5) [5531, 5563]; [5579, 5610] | 0.94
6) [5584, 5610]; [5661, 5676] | 1.06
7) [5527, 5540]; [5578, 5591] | 1.02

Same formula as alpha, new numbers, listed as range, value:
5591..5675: 42.6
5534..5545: 44.1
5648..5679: 44.9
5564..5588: 45.1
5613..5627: 41.7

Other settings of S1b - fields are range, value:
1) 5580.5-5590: 43.7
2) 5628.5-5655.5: 43.4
